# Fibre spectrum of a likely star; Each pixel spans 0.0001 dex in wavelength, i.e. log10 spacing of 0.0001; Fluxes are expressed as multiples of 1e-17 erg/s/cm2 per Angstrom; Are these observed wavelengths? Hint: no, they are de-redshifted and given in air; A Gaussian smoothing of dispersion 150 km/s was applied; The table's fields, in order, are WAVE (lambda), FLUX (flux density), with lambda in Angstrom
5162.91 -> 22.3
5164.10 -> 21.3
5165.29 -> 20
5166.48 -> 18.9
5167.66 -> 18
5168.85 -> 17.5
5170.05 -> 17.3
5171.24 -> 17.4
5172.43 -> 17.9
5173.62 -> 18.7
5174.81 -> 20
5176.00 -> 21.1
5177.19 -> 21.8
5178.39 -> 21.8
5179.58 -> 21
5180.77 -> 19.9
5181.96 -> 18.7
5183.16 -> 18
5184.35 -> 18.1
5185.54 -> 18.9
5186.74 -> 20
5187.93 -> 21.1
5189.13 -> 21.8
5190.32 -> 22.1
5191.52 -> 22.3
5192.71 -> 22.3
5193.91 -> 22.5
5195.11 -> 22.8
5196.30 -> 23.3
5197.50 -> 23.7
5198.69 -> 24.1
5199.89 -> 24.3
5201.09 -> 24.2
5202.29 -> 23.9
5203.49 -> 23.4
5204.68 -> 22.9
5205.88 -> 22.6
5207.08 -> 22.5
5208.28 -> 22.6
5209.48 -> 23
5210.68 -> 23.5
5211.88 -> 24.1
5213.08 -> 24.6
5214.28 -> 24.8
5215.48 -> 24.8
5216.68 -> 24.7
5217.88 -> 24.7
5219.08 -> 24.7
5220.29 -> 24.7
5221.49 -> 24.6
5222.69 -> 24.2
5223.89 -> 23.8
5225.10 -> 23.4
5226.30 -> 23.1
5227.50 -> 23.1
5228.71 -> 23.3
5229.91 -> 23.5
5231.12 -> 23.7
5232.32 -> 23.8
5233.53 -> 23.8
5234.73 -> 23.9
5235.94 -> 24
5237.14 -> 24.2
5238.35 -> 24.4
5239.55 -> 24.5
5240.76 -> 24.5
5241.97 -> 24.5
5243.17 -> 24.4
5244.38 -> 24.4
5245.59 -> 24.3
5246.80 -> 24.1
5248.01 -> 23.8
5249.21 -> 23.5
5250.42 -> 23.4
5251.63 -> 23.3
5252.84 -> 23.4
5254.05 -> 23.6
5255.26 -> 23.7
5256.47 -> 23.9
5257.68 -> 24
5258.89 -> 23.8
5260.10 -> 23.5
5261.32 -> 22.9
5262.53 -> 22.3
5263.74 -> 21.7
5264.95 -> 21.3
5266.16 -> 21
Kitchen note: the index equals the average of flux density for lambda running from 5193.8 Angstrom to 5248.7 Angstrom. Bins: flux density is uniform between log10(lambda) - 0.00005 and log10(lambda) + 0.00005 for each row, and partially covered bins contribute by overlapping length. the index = 23.9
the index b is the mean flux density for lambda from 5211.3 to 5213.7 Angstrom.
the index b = 24.4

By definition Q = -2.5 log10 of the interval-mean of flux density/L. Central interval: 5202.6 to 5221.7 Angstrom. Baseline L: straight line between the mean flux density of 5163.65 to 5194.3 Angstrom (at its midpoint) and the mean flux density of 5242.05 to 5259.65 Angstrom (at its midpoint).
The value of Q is -0.10 mag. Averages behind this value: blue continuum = 19.9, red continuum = 23.9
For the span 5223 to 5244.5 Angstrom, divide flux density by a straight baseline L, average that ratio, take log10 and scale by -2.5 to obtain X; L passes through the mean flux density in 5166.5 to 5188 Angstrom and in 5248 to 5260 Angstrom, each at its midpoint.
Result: -0.07 mag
